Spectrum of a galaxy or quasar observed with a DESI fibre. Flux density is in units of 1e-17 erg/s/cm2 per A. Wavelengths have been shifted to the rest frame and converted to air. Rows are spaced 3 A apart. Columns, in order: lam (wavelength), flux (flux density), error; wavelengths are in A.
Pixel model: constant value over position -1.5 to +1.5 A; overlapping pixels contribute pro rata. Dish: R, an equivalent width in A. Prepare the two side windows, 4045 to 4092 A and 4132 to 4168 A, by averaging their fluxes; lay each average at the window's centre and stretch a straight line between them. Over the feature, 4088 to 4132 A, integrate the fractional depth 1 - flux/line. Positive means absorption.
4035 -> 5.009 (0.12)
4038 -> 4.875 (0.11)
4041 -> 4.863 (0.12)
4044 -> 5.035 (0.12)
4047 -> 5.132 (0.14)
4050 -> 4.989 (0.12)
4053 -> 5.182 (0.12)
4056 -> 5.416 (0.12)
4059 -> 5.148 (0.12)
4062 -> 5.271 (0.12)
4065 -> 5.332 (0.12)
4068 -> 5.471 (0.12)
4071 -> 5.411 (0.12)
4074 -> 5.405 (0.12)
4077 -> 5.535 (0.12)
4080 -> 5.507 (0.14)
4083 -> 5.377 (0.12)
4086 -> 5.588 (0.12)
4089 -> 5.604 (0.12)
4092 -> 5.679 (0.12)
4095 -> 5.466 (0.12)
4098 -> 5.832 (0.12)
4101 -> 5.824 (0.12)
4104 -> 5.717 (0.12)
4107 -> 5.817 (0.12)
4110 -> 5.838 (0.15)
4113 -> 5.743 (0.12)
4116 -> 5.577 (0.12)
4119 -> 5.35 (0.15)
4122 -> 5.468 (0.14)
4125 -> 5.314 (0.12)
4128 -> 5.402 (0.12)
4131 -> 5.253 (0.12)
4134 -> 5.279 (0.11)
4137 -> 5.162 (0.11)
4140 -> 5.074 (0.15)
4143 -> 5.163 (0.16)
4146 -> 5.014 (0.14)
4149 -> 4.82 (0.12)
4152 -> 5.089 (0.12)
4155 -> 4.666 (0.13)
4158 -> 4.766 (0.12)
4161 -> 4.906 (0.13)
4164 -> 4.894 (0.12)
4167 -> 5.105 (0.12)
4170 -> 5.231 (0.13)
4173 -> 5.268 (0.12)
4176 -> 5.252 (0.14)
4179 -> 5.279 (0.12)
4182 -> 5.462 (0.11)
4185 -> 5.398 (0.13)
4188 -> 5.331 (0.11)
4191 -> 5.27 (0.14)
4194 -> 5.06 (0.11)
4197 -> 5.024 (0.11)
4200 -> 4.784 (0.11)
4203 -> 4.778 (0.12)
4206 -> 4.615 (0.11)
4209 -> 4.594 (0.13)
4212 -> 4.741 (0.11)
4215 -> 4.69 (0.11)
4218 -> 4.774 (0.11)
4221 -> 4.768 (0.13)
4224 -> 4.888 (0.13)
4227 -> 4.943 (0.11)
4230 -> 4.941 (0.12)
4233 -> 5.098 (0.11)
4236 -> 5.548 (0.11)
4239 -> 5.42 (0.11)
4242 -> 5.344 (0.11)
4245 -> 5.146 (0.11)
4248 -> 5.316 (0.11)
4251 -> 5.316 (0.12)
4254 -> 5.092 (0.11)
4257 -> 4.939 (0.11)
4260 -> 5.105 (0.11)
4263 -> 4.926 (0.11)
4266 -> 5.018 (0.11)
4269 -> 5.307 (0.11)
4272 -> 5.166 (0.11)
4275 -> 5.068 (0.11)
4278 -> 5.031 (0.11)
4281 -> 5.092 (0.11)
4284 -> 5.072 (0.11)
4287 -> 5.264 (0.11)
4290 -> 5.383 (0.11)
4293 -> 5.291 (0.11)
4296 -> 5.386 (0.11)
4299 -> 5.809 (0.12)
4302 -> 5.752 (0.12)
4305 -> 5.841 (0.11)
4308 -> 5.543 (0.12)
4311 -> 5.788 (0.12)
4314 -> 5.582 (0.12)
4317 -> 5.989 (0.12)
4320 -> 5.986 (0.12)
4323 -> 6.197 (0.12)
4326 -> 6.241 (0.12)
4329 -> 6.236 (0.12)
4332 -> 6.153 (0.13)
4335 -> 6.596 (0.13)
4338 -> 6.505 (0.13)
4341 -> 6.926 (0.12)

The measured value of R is -3.6 A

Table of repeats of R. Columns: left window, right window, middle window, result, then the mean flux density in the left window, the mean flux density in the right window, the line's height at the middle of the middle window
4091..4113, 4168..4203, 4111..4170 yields 3.5 A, 5.74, 5.19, 5.49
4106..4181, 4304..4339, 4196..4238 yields 5.2 A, 5.23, 6.05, 5.57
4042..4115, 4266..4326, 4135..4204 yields 5.1 A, 5.47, 5.51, 5.49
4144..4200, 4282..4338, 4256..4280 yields 2.2 A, 5.09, 5.8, 5.58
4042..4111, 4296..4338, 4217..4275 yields 7.1 A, 5.45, 5.98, 5.82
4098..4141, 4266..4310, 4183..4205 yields 1.4 A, 5.5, 5.35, 5.44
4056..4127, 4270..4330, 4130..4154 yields 1.9 A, 5.53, 5.58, 5.54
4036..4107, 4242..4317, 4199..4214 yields 1.8 A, 5.38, 5.32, 5.34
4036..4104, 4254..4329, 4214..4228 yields 1.6 A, 5.37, 5.46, 5.43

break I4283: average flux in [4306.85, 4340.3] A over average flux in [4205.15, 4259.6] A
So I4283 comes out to 1.22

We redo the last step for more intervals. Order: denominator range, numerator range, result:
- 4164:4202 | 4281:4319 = 1.07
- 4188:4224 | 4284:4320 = 1.15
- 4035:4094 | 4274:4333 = 1.06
